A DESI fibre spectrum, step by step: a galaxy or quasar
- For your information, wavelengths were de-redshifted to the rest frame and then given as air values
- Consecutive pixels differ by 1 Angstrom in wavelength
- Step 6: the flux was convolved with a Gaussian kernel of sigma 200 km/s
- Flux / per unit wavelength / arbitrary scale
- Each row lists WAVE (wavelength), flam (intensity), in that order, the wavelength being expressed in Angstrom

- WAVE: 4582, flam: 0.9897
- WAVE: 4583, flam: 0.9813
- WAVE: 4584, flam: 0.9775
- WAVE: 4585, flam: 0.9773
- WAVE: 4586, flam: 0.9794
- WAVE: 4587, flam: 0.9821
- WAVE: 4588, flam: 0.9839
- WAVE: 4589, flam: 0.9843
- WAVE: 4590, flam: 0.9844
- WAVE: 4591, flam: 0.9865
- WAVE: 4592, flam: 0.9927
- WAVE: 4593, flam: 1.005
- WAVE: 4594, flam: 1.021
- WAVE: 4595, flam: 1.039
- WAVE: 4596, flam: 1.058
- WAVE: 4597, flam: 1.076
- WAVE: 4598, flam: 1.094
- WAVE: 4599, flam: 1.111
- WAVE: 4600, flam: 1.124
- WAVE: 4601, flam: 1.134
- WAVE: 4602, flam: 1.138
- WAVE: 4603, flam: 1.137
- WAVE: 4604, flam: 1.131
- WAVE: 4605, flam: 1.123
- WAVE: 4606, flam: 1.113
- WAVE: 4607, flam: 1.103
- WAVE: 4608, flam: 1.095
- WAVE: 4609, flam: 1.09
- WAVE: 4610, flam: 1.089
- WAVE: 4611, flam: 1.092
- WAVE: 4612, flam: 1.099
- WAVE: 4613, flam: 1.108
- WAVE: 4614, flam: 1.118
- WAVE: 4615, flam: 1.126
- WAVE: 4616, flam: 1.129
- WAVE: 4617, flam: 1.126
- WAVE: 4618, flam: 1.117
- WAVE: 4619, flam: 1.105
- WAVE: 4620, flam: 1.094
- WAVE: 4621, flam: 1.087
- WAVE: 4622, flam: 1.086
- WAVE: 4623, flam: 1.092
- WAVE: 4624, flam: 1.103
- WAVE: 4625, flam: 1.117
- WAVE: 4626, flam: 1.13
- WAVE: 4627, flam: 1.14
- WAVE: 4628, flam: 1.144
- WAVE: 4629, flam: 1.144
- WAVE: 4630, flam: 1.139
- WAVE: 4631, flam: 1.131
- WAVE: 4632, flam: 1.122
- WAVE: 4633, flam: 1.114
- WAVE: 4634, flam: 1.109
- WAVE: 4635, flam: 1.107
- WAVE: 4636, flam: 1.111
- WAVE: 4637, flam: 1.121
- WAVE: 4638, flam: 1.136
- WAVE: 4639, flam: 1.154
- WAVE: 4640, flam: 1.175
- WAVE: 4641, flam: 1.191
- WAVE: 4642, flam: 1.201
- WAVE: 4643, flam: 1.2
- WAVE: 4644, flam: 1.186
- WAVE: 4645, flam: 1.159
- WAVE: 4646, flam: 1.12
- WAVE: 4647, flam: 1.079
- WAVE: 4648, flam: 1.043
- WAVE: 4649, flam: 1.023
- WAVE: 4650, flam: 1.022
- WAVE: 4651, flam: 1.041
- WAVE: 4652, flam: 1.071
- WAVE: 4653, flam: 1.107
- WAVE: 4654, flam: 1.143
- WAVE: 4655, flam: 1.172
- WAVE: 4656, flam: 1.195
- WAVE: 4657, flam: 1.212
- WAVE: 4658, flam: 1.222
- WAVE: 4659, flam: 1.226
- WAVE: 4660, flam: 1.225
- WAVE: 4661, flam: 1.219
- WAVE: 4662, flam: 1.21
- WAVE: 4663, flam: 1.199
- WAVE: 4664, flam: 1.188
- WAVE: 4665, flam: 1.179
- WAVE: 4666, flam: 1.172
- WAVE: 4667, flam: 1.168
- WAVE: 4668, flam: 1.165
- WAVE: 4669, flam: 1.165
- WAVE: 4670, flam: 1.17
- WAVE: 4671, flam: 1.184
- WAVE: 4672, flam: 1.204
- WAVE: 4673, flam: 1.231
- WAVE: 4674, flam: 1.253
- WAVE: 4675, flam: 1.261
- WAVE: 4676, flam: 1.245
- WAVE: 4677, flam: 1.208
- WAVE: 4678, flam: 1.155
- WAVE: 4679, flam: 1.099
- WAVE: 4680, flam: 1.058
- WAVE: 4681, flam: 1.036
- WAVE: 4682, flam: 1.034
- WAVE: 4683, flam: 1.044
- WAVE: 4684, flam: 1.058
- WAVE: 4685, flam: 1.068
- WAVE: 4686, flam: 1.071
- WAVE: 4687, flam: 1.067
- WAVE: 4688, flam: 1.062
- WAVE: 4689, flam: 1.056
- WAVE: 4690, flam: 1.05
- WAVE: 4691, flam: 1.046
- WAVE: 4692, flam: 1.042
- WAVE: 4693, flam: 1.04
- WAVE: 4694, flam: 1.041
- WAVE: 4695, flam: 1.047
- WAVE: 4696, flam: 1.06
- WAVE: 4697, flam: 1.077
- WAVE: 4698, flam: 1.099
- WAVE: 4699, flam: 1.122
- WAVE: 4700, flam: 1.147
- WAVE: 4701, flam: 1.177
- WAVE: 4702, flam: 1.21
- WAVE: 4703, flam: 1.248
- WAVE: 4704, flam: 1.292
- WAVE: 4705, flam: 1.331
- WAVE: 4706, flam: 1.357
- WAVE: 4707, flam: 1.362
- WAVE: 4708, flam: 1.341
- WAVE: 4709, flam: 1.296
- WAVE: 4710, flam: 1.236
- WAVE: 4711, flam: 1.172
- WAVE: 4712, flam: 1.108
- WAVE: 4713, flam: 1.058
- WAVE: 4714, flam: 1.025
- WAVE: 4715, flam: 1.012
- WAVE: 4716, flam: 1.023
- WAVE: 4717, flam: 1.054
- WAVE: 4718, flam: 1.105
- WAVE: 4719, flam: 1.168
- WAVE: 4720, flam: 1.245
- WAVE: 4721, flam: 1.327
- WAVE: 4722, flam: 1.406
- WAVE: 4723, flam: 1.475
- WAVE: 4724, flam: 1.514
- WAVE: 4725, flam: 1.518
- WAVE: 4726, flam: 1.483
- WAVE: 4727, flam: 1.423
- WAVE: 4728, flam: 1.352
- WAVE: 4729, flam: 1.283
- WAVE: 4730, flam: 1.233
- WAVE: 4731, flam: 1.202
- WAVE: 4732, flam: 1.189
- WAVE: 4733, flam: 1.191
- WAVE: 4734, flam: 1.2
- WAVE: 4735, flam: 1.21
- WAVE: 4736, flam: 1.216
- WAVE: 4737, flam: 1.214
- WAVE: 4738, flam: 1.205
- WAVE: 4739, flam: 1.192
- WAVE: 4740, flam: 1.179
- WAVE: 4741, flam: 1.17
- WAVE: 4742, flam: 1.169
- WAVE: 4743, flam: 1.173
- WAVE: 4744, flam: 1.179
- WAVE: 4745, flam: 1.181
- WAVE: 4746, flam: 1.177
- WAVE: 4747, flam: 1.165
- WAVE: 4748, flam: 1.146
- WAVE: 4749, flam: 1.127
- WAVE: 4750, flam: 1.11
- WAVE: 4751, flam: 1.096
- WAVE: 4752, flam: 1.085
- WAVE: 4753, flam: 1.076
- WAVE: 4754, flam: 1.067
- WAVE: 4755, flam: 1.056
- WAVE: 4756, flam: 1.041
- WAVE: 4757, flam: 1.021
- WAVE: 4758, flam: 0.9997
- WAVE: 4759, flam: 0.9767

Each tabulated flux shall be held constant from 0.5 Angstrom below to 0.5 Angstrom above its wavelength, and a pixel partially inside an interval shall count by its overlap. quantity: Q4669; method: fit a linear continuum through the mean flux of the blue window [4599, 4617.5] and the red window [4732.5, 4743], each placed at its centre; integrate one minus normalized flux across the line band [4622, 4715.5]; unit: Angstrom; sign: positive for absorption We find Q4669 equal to 0.7 Angstrom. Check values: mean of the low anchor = 1.12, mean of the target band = 1.14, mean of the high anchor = 1.19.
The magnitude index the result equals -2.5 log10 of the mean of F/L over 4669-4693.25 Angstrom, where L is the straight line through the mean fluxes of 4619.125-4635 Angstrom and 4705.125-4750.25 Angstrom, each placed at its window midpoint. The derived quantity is 0.056 mag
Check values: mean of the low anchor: 1.12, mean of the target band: 1.12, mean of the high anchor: 1.23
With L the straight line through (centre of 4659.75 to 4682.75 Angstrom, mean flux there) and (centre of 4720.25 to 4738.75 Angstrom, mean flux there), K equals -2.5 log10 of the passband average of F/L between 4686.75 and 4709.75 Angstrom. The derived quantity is 0.074 mag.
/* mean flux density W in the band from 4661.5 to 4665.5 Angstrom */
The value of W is 1.19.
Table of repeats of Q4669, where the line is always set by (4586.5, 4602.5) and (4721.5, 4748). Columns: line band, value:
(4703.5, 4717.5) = 0.4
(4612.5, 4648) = -0.9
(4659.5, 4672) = -0.3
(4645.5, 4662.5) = 0.0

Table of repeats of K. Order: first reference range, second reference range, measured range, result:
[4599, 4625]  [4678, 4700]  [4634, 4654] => -0.027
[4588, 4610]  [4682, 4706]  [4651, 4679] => -0.083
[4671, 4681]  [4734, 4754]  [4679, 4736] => -0.008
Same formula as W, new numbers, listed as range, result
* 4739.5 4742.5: 1.17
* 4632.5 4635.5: 1.11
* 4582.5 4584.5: 0.979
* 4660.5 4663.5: 1.21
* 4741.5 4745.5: 1.18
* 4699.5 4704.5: 1.21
